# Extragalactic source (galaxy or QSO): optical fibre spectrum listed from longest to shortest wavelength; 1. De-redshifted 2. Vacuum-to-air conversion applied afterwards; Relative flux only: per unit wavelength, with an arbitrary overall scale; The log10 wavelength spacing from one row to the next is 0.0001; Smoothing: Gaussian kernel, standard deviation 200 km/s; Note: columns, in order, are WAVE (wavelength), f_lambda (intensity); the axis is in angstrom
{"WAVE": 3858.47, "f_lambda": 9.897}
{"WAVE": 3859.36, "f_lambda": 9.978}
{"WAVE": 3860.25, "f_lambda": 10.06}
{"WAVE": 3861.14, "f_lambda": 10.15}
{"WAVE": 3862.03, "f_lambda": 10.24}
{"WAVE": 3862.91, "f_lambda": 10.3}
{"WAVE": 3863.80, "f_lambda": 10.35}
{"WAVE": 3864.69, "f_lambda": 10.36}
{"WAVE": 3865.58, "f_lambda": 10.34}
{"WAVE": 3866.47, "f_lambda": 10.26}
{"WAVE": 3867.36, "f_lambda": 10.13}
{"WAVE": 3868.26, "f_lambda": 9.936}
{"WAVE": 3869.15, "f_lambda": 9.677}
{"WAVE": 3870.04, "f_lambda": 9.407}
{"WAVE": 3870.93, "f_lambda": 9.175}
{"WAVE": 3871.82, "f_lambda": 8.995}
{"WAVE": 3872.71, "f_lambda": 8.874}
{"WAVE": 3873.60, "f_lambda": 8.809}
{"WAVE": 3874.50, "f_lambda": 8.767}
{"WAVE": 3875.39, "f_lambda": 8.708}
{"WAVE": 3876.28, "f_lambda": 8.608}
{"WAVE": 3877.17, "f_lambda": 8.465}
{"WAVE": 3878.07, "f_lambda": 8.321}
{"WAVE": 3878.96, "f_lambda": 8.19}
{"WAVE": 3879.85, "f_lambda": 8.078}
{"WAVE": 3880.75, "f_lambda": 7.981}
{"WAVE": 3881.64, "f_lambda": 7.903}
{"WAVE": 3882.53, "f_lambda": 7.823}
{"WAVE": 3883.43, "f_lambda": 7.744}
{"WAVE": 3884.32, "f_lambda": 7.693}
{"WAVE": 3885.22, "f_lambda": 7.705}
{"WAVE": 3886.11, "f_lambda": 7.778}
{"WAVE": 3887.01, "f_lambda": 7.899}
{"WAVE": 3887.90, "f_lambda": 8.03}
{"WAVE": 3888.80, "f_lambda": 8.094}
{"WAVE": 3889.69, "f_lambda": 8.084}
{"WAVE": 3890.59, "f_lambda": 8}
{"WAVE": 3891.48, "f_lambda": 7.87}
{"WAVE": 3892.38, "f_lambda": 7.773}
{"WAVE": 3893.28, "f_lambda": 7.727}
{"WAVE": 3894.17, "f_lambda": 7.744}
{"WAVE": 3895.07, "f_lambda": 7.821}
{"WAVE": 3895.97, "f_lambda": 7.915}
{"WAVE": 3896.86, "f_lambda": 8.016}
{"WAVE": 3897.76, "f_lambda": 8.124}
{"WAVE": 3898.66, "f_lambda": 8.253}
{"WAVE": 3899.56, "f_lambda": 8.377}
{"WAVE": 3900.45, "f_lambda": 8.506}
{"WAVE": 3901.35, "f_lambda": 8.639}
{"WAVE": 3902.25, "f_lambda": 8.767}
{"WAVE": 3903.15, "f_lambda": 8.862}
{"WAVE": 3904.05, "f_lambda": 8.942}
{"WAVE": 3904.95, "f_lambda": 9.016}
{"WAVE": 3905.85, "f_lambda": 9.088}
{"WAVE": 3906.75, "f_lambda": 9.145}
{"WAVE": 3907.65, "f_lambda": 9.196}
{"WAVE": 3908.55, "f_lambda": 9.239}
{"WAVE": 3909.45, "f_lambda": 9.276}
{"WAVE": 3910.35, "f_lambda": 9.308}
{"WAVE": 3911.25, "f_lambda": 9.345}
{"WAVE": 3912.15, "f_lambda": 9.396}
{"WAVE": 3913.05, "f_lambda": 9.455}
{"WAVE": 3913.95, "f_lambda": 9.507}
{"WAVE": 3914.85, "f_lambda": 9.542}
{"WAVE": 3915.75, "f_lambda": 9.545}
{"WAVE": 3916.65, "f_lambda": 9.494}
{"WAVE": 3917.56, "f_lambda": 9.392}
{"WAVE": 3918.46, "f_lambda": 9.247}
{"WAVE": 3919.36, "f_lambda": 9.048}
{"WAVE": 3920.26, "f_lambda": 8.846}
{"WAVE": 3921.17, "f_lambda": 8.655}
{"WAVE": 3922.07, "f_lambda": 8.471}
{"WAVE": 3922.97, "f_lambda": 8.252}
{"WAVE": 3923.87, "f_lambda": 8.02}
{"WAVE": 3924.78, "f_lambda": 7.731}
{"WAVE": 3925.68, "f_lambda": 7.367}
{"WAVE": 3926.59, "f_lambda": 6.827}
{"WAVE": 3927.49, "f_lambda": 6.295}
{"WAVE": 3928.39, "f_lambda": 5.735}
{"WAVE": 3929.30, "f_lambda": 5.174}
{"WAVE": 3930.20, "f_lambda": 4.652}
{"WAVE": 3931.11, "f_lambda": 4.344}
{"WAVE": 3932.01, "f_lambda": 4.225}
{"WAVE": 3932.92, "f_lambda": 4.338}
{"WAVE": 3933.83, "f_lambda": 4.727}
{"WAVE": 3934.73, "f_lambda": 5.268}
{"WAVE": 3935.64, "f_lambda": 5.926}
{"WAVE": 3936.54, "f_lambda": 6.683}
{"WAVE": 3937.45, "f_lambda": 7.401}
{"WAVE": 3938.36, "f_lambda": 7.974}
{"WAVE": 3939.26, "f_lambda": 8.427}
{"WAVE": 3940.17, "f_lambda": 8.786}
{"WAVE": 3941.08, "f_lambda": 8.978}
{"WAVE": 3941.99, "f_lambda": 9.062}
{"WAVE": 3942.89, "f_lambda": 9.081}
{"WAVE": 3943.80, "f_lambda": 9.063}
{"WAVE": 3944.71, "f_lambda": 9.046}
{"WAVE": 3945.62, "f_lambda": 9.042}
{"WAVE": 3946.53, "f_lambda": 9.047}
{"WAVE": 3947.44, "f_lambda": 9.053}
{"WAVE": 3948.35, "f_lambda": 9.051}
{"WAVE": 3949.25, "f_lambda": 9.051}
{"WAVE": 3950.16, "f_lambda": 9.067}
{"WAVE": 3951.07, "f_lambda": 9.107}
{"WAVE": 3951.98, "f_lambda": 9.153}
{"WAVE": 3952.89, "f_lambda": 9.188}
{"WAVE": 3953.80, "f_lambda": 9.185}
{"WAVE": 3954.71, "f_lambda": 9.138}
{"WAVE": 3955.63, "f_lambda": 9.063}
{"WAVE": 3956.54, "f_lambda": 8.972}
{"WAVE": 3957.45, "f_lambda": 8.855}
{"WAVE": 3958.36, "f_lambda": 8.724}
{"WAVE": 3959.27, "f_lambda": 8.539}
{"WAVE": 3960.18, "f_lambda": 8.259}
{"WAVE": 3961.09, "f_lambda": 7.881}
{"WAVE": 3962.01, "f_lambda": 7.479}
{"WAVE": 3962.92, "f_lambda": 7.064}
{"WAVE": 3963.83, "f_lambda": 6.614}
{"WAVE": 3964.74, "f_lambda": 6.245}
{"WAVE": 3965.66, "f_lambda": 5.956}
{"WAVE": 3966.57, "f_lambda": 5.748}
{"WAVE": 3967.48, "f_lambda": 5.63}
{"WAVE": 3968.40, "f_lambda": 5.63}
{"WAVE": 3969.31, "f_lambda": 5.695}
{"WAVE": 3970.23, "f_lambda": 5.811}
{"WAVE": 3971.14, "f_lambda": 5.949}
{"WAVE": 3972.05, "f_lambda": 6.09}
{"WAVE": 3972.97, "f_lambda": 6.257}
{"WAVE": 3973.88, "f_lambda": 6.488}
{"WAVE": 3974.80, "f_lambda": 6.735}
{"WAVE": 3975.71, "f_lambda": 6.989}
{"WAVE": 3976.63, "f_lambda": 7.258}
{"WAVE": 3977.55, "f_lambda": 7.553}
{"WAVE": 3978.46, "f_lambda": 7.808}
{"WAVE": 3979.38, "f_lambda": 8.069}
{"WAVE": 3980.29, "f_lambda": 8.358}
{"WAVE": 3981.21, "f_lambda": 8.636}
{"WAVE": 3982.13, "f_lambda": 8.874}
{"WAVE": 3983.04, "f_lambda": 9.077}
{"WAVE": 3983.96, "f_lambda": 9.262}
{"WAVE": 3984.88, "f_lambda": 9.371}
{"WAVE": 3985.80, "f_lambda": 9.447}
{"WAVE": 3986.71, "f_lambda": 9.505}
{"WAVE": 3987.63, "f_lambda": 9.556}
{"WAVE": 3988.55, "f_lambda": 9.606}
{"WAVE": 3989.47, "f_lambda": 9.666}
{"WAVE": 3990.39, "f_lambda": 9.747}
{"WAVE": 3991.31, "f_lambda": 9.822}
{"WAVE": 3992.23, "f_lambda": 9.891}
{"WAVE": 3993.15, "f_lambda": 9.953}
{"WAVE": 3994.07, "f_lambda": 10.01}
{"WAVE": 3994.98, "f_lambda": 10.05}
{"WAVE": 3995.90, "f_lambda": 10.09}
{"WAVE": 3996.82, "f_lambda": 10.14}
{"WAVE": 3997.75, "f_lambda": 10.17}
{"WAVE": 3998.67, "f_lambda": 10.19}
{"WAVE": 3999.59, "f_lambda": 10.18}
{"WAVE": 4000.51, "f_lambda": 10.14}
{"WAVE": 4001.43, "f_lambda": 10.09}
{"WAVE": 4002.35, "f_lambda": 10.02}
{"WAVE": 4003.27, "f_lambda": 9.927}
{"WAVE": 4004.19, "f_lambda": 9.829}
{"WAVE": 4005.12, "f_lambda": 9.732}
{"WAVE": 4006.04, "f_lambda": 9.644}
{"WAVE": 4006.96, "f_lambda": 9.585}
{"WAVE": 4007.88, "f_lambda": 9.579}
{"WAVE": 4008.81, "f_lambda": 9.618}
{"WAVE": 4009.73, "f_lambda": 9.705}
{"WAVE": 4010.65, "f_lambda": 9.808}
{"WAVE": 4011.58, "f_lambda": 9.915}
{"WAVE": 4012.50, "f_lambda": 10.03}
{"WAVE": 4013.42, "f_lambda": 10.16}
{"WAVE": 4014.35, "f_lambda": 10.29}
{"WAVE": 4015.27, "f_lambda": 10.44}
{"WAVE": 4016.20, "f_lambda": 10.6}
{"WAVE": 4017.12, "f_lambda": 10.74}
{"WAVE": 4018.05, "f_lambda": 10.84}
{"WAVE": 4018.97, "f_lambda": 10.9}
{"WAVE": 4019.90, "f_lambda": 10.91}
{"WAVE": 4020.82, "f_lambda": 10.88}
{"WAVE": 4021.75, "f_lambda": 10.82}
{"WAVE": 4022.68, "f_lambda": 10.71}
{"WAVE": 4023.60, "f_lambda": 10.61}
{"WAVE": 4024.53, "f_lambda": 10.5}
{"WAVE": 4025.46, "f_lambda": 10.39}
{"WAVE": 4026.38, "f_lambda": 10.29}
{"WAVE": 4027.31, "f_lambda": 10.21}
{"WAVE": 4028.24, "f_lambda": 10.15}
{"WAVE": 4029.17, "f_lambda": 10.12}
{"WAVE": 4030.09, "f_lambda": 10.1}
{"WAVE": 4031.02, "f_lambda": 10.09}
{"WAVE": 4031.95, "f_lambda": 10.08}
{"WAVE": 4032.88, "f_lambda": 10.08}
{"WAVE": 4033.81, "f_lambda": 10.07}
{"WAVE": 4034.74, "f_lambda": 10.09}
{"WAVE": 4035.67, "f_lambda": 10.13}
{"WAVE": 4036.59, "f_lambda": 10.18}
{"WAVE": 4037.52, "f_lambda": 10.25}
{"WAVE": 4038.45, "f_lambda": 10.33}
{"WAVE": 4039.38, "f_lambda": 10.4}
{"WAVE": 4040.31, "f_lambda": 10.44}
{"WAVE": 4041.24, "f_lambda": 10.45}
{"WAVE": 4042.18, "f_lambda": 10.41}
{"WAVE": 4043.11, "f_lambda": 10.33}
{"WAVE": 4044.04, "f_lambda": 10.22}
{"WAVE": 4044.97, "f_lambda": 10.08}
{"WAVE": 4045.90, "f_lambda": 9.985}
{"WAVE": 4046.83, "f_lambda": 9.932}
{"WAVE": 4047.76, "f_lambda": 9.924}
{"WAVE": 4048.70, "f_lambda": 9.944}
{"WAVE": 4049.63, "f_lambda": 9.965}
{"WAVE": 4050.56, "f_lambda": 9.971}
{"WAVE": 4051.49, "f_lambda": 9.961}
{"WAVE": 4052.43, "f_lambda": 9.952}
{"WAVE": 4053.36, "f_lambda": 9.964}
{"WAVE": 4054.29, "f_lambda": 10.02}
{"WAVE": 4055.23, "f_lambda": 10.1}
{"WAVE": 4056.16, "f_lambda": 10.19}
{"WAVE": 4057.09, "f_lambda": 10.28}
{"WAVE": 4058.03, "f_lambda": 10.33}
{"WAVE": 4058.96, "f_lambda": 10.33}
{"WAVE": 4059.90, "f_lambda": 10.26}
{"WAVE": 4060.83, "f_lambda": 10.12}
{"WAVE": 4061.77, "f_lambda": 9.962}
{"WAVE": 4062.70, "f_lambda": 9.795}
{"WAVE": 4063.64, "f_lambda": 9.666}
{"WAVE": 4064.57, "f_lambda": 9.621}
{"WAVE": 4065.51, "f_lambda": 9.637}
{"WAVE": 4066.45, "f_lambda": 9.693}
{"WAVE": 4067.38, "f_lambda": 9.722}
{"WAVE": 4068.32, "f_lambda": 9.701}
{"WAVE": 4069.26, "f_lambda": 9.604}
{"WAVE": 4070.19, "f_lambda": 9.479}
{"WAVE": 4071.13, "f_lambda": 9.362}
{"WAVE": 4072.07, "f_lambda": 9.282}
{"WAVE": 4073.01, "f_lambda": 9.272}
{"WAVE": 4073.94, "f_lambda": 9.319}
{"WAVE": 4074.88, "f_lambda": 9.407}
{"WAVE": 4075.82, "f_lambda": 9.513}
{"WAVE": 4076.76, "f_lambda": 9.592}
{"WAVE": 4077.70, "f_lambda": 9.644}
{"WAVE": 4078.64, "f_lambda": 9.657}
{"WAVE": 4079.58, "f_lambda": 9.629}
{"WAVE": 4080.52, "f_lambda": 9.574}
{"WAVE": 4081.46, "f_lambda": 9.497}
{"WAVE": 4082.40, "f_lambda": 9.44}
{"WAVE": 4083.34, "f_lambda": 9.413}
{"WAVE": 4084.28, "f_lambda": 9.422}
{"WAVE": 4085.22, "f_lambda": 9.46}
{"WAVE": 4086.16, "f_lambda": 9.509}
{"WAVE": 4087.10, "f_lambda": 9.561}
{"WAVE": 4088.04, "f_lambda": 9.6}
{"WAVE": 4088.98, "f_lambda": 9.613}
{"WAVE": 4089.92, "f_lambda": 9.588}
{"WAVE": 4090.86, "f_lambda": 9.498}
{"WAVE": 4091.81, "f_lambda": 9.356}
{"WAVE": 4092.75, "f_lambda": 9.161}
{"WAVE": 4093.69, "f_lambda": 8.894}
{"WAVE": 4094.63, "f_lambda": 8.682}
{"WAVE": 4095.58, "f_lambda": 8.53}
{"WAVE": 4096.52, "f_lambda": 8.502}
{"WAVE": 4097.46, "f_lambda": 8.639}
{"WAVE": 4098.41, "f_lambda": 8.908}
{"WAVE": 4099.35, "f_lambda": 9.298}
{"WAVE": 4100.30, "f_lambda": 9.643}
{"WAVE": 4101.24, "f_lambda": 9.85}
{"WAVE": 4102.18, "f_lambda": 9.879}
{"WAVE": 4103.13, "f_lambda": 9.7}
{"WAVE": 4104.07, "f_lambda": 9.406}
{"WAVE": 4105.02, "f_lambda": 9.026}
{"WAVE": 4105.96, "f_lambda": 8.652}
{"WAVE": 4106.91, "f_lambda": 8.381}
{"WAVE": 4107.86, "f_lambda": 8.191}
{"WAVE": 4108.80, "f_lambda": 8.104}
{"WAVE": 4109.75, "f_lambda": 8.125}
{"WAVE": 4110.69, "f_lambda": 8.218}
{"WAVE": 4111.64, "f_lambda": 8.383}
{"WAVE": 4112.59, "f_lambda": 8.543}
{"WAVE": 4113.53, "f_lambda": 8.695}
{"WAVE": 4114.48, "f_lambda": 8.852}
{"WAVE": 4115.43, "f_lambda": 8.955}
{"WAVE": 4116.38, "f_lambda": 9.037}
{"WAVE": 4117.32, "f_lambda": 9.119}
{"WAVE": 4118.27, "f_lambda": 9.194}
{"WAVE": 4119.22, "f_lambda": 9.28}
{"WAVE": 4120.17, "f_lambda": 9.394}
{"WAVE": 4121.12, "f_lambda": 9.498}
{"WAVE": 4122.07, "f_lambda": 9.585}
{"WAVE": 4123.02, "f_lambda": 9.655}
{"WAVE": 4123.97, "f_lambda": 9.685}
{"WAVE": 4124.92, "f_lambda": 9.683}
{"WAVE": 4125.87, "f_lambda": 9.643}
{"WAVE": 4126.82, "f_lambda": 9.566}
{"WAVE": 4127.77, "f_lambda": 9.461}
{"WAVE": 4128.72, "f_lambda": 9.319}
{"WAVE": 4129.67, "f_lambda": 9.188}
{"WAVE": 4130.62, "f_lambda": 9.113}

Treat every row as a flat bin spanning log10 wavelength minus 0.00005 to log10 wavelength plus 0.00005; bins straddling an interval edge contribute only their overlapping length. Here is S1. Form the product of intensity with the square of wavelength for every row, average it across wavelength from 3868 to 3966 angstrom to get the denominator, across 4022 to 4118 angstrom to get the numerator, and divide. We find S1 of 1.27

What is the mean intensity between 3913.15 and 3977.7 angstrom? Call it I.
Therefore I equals 7.62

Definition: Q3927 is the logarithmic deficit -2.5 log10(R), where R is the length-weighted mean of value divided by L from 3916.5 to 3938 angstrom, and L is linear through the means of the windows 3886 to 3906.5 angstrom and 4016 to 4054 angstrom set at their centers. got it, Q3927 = 0.25 mag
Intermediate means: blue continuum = 8.25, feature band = 6.89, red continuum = 10.3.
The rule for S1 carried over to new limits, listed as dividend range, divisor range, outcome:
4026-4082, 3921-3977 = 1.42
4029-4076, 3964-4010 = 1.20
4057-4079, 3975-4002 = 1.09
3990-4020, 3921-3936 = 1.69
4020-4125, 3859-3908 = 1.21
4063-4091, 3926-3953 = 1.37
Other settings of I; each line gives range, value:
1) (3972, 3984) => 7.67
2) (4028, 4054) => 10.1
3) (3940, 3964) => 8.75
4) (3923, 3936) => 5.84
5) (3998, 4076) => 10.1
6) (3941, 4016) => 8.75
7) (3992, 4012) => 9.92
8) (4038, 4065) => 10.1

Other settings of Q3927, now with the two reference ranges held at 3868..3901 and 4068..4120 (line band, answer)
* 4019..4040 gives -0.16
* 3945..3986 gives 0.10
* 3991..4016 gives -0.14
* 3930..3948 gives 0.17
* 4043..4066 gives -0.12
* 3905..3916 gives -0.11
